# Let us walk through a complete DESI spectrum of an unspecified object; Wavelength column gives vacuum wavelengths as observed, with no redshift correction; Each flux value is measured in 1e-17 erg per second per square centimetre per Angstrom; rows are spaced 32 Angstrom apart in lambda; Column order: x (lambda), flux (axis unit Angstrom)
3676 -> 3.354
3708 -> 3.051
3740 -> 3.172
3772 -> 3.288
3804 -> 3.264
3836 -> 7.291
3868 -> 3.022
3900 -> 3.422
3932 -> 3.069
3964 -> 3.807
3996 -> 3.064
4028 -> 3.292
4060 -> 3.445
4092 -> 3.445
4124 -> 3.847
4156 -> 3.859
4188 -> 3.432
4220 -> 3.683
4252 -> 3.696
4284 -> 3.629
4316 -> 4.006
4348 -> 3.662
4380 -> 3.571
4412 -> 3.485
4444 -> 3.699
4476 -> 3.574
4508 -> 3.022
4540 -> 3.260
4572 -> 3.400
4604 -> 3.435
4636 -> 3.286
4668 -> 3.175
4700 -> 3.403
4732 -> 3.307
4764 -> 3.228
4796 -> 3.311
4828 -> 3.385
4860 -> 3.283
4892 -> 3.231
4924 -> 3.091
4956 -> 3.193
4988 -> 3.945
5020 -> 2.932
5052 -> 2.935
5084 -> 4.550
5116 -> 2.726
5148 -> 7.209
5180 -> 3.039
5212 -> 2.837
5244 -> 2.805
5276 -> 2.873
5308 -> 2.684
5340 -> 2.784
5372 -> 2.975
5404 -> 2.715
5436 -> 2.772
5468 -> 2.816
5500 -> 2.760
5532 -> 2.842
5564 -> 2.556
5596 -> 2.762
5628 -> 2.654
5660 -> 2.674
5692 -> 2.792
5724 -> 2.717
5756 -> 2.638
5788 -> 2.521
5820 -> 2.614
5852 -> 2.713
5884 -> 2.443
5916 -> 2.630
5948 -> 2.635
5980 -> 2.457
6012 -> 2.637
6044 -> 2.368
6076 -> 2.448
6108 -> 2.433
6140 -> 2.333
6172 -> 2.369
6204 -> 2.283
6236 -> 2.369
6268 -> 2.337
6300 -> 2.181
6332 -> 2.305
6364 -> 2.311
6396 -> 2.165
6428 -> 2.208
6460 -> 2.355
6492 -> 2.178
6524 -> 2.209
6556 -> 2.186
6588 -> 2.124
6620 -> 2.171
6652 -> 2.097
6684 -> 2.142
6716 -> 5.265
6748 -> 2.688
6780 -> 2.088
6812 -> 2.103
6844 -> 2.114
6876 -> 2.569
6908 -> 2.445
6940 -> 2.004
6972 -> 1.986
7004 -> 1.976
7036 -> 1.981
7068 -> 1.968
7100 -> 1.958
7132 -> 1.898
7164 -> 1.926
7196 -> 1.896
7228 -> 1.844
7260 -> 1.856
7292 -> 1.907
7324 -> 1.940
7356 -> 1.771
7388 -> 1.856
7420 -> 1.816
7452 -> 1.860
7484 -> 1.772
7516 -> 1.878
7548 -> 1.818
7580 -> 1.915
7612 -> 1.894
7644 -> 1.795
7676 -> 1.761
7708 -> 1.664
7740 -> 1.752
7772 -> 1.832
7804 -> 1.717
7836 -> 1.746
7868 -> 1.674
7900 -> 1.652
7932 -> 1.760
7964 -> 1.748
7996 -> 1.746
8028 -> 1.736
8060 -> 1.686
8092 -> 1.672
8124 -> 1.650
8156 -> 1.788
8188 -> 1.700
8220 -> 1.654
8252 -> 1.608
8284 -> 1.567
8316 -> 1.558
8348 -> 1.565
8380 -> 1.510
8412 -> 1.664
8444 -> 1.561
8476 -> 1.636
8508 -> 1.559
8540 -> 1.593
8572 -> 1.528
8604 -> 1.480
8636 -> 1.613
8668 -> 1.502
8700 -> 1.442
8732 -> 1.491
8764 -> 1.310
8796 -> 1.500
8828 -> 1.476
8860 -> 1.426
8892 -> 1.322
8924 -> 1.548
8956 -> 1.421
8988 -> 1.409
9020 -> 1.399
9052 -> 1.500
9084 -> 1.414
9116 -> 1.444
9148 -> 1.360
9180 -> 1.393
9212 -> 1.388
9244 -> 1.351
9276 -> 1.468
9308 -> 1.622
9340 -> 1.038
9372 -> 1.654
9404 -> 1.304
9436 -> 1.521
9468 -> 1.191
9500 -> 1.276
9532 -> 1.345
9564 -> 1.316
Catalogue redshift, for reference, 0.025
